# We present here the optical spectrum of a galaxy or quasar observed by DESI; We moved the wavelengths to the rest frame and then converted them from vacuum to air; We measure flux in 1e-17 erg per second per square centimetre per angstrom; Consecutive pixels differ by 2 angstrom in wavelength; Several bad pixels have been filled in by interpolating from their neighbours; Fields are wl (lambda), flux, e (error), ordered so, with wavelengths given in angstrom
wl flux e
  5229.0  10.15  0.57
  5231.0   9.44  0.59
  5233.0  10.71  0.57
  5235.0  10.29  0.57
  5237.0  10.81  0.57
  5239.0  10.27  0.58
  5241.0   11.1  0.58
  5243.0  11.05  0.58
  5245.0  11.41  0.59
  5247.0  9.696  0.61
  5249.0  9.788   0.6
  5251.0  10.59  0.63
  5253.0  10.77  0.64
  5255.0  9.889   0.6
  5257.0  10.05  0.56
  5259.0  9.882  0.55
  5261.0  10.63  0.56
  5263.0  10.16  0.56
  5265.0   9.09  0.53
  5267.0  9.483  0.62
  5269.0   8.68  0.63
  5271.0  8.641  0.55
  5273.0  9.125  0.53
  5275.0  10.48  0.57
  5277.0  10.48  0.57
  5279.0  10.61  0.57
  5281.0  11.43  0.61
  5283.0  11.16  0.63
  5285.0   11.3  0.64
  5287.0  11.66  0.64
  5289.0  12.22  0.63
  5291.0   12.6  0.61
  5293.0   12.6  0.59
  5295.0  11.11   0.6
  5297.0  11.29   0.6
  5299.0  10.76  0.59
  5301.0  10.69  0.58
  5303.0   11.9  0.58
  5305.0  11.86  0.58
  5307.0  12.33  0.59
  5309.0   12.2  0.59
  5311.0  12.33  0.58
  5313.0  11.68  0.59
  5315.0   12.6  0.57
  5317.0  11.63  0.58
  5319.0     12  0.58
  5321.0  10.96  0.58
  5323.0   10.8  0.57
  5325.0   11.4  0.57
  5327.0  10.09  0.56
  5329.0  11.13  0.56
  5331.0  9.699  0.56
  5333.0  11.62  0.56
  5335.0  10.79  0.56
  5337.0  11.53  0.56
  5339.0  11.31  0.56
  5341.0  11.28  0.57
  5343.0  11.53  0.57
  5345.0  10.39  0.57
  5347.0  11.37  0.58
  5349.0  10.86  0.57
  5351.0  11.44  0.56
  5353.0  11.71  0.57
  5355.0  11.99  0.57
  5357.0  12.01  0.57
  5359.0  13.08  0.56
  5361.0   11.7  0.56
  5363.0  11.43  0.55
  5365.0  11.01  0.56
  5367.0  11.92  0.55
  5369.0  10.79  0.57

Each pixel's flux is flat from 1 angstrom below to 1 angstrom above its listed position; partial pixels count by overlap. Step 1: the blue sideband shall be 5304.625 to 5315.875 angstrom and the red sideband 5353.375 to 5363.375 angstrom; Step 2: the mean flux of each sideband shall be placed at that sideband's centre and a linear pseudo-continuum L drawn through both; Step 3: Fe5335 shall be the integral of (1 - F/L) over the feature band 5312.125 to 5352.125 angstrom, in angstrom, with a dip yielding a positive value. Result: 3.03 angstrom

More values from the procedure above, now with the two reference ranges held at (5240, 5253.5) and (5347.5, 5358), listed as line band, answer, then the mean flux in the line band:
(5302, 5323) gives -1.3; 11.9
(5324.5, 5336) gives 0.6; 10.8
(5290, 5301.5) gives -0.5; 11.5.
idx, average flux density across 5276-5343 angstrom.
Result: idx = 11.4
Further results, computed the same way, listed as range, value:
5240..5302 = 10.6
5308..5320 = 12.1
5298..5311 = 11.7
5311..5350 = 11.2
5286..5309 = 11.7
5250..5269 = 9.99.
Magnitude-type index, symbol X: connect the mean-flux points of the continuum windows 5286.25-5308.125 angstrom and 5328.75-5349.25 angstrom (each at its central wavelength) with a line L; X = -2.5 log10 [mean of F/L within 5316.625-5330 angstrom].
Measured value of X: 0.02 mag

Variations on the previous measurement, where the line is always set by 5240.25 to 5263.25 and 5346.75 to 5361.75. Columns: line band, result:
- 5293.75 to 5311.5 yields -0.05 mag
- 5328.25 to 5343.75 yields 0.04 mag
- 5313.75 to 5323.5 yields -0.03 mag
